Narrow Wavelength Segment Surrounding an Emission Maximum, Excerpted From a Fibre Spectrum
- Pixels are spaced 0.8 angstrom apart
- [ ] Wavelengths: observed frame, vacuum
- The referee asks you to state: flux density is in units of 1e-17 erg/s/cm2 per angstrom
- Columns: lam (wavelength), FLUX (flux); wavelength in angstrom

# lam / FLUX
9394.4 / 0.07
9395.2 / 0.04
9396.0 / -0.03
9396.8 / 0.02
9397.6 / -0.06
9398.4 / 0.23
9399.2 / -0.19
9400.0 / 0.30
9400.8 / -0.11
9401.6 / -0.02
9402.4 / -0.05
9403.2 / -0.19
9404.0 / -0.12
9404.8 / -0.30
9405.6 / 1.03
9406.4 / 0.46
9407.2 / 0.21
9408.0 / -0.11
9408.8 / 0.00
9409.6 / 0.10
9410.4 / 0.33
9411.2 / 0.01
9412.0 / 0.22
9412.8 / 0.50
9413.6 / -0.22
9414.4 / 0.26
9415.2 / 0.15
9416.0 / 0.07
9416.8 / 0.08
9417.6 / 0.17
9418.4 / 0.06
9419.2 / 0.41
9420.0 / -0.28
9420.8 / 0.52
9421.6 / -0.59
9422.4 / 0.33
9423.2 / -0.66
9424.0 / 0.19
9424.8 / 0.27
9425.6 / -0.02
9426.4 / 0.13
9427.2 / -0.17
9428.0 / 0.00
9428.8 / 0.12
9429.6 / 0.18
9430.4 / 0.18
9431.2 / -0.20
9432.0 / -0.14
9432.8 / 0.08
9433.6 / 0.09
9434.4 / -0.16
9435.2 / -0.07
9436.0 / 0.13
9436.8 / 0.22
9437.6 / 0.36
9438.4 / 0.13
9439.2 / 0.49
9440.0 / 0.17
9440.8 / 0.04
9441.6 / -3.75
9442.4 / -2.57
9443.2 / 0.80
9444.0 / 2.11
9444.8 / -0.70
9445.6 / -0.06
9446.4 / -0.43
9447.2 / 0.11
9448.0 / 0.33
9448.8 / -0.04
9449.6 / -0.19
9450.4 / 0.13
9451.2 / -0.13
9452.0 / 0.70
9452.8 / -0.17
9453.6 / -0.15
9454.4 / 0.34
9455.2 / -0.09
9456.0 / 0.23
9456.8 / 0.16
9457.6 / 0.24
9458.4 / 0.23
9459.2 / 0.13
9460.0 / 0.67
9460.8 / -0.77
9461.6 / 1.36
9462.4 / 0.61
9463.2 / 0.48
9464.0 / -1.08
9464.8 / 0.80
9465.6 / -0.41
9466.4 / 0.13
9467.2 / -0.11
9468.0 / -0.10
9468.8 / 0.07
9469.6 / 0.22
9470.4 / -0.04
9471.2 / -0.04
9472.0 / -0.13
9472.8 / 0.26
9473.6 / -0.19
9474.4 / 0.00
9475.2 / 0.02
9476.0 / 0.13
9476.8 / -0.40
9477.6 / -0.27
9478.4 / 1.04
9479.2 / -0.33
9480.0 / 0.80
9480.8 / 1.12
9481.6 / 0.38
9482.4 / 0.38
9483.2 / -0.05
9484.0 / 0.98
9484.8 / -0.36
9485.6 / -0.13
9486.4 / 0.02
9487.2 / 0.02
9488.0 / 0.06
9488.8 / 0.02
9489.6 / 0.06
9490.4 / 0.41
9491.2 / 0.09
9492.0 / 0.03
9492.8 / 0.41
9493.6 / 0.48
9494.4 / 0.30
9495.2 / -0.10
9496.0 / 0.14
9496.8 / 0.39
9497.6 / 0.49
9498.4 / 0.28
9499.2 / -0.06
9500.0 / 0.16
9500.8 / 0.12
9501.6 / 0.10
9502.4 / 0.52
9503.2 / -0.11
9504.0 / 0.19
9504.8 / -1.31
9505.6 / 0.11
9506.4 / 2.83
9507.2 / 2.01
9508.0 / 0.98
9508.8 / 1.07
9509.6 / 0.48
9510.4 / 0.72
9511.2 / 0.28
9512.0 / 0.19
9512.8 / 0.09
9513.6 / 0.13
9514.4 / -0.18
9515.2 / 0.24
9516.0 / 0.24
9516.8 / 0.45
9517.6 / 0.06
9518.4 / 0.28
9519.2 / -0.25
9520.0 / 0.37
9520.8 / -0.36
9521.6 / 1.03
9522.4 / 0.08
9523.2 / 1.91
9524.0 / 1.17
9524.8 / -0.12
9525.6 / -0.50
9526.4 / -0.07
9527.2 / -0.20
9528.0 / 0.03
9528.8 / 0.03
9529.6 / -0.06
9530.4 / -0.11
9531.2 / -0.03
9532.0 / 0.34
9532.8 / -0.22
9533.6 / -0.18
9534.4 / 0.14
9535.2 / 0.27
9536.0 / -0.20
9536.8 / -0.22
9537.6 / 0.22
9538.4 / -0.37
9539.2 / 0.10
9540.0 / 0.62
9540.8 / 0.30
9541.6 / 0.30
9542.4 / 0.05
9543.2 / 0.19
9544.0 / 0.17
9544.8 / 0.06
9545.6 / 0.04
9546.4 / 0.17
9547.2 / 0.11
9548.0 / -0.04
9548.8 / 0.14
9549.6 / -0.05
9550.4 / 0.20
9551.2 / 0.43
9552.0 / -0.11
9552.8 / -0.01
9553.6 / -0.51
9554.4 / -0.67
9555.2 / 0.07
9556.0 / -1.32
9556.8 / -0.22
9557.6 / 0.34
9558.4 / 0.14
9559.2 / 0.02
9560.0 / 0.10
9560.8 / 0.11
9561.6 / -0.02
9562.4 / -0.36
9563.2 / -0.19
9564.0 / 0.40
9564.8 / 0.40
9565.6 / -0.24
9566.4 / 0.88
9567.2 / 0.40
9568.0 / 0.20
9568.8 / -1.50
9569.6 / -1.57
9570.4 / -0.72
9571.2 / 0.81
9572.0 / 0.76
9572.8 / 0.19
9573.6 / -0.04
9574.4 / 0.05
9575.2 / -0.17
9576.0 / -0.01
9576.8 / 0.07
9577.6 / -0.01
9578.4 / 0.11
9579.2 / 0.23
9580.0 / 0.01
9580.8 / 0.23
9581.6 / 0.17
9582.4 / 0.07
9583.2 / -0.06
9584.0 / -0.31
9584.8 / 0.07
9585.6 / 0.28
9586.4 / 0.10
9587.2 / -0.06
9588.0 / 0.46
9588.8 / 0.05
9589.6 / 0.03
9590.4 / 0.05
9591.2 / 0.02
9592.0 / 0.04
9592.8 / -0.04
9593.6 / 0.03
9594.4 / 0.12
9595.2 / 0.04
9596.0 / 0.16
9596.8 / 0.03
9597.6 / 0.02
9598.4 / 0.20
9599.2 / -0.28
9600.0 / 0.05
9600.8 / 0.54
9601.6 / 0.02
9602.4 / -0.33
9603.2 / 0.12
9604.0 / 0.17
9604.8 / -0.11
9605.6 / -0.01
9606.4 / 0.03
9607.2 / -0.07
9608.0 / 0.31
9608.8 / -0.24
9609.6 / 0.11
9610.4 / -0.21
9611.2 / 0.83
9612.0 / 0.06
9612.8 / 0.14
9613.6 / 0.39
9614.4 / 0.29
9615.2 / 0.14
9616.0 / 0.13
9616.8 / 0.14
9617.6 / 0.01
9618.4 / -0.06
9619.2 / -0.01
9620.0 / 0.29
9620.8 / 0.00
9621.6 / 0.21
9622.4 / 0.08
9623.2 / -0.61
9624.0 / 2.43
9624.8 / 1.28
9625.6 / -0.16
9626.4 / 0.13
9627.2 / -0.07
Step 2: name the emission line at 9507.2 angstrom H-beta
